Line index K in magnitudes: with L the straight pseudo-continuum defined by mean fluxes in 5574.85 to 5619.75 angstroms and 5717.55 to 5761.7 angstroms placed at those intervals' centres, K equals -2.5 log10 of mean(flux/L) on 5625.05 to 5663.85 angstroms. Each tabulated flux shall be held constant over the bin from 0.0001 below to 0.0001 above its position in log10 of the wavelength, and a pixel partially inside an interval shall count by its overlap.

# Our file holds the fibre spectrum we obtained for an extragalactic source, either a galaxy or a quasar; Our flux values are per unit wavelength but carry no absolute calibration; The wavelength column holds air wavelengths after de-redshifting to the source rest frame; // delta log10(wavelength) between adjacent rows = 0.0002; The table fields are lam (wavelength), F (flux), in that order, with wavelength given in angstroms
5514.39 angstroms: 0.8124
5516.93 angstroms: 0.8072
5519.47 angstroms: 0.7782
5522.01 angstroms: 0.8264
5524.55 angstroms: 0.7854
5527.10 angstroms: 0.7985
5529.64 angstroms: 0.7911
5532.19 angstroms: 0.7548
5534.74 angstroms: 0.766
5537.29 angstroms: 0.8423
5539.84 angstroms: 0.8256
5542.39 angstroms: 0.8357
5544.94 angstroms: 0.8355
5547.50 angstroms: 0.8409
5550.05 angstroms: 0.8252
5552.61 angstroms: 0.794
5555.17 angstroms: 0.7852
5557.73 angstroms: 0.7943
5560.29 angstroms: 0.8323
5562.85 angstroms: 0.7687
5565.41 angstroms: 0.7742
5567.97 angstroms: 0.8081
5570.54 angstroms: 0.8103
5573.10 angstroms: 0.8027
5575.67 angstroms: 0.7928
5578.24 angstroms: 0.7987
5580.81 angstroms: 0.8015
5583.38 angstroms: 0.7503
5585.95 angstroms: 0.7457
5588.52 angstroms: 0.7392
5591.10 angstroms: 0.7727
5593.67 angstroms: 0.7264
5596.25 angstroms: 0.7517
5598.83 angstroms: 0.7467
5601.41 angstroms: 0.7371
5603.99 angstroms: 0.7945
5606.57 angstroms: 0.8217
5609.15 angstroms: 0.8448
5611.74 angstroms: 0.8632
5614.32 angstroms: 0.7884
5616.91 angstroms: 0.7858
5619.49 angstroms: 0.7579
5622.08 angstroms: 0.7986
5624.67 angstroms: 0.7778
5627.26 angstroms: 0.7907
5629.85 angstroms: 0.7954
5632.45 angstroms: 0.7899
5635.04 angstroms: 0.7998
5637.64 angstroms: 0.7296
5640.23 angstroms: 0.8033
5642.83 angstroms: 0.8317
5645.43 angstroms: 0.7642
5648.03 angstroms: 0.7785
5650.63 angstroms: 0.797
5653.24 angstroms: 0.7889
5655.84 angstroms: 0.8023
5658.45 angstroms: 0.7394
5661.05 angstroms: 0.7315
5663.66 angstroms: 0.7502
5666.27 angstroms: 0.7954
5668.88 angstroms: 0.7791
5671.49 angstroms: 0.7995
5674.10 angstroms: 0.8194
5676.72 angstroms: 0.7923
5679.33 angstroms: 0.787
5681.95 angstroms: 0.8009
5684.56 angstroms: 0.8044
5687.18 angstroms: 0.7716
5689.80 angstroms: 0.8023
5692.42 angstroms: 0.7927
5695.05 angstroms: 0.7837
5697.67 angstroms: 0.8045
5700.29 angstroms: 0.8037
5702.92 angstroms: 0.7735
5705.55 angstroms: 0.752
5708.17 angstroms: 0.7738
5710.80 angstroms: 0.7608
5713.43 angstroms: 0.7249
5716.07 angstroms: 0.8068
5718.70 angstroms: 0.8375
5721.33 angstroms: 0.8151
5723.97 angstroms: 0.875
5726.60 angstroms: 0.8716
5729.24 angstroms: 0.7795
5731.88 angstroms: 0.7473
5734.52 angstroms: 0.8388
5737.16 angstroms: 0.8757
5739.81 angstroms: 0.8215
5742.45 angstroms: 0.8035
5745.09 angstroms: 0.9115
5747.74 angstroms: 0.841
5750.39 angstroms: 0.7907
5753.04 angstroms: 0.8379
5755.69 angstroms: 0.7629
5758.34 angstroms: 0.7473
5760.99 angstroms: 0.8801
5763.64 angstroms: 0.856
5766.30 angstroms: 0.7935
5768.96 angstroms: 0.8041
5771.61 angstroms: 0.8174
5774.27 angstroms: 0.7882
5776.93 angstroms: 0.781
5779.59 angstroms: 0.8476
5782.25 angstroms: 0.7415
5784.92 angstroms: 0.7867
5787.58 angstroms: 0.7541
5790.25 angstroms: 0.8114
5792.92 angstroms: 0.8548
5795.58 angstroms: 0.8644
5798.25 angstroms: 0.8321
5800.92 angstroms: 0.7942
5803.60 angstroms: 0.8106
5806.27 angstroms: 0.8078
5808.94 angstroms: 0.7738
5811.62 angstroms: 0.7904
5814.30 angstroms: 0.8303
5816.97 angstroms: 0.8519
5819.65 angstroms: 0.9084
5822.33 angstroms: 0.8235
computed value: 0.02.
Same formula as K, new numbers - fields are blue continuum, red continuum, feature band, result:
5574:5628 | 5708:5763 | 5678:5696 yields 0.015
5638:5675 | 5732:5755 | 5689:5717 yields 0.042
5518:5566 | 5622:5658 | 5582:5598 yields 0.067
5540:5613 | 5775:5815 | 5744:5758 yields -0.025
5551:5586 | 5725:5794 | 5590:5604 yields 0.062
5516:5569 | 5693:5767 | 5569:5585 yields 0.017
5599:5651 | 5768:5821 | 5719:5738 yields -0.032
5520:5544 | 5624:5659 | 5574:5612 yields 0.023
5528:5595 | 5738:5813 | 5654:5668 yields 0.050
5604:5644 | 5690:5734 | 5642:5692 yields 0.015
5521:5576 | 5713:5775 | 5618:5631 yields 0.035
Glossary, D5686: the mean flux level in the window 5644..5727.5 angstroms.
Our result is 0.79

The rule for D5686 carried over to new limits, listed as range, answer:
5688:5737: 0.799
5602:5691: 0.79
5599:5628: 0.795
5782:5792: 0.78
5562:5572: 0.792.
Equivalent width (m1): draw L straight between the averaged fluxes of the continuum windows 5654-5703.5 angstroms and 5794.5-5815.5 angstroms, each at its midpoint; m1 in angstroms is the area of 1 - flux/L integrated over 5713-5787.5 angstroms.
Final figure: -1.2 angstroms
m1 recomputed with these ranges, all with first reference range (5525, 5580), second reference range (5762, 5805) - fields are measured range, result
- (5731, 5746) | -0.5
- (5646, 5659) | 0.4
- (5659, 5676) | 0.6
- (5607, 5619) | -0.2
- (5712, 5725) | 0.0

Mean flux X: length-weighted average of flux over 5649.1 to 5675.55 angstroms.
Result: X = 0.78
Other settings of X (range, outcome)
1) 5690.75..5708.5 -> 0.784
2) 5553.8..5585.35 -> 0.792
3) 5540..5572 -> 0.809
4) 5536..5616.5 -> 0.795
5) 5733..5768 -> 0.827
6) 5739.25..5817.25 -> 0.812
